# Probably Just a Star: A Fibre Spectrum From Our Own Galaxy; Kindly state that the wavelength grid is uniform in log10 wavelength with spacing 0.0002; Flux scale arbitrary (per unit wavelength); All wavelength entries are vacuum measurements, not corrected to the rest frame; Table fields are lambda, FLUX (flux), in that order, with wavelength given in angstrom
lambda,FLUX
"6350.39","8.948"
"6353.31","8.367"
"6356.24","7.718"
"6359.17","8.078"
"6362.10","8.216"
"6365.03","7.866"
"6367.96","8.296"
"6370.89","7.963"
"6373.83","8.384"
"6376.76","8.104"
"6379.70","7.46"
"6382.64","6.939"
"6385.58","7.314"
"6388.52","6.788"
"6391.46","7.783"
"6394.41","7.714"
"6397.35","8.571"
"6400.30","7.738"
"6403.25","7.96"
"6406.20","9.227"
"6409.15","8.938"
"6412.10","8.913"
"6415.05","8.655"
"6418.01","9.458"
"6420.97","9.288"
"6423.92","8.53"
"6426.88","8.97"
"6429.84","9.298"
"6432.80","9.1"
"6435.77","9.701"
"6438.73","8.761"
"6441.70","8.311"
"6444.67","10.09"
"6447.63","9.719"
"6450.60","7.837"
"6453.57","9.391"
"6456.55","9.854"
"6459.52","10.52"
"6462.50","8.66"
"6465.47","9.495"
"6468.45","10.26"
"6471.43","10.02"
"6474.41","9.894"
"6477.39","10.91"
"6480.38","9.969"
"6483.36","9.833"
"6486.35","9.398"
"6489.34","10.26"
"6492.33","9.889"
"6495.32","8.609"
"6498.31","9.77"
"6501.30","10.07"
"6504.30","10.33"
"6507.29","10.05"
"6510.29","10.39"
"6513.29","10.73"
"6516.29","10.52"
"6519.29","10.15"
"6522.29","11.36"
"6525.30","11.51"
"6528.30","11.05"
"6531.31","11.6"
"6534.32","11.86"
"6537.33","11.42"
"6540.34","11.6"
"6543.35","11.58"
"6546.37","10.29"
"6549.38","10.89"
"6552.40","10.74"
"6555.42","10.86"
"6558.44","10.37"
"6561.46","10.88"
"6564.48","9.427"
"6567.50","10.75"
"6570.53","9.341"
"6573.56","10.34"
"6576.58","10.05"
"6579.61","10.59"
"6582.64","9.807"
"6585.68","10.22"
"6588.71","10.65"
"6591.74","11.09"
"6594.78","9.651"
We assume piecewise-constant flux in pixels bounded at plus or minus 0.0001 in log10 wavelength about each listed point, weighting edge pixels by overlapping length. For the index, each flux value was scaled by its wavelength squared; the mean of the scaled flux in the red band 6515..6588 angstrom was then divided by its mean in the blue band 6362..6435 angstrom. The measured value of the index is 1.35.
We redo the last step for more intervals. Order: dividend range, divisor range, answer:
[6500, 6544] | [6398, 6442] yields 1.27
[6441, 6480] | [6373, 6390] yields 1.32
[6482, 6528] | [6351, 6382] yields 1.33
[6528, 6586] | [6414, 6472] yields 1.19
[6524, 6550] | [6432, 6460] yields 1.25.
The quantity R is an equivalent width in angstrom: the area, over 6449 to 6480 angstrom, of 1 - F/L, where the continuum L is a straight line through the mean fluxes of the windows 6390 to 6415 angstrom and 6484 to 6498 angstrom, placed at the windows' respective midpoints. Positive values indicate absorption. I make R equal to -1.6 angstrom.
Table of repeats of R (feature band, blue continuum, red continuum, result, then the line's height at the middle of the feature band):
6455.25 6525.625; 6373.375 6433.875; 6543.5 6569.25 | -3.5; 9.61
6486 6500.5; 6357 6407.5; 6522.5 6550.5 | 1.0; 10.4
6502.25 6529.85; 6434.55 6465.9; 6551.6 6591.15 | -2.3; 9.85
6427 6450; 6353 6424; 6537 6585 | -0.9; 8.85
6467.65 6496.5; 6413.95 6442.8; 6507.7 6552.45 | 0.5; 10.1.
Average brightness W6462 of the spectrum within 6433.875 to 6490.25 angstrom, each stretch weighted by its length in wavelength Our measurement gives 9.61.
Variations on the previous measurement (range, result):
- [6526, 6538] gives 11.5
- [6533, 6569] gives 10.9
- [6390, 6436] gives 8.71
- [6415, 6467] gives 9.22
